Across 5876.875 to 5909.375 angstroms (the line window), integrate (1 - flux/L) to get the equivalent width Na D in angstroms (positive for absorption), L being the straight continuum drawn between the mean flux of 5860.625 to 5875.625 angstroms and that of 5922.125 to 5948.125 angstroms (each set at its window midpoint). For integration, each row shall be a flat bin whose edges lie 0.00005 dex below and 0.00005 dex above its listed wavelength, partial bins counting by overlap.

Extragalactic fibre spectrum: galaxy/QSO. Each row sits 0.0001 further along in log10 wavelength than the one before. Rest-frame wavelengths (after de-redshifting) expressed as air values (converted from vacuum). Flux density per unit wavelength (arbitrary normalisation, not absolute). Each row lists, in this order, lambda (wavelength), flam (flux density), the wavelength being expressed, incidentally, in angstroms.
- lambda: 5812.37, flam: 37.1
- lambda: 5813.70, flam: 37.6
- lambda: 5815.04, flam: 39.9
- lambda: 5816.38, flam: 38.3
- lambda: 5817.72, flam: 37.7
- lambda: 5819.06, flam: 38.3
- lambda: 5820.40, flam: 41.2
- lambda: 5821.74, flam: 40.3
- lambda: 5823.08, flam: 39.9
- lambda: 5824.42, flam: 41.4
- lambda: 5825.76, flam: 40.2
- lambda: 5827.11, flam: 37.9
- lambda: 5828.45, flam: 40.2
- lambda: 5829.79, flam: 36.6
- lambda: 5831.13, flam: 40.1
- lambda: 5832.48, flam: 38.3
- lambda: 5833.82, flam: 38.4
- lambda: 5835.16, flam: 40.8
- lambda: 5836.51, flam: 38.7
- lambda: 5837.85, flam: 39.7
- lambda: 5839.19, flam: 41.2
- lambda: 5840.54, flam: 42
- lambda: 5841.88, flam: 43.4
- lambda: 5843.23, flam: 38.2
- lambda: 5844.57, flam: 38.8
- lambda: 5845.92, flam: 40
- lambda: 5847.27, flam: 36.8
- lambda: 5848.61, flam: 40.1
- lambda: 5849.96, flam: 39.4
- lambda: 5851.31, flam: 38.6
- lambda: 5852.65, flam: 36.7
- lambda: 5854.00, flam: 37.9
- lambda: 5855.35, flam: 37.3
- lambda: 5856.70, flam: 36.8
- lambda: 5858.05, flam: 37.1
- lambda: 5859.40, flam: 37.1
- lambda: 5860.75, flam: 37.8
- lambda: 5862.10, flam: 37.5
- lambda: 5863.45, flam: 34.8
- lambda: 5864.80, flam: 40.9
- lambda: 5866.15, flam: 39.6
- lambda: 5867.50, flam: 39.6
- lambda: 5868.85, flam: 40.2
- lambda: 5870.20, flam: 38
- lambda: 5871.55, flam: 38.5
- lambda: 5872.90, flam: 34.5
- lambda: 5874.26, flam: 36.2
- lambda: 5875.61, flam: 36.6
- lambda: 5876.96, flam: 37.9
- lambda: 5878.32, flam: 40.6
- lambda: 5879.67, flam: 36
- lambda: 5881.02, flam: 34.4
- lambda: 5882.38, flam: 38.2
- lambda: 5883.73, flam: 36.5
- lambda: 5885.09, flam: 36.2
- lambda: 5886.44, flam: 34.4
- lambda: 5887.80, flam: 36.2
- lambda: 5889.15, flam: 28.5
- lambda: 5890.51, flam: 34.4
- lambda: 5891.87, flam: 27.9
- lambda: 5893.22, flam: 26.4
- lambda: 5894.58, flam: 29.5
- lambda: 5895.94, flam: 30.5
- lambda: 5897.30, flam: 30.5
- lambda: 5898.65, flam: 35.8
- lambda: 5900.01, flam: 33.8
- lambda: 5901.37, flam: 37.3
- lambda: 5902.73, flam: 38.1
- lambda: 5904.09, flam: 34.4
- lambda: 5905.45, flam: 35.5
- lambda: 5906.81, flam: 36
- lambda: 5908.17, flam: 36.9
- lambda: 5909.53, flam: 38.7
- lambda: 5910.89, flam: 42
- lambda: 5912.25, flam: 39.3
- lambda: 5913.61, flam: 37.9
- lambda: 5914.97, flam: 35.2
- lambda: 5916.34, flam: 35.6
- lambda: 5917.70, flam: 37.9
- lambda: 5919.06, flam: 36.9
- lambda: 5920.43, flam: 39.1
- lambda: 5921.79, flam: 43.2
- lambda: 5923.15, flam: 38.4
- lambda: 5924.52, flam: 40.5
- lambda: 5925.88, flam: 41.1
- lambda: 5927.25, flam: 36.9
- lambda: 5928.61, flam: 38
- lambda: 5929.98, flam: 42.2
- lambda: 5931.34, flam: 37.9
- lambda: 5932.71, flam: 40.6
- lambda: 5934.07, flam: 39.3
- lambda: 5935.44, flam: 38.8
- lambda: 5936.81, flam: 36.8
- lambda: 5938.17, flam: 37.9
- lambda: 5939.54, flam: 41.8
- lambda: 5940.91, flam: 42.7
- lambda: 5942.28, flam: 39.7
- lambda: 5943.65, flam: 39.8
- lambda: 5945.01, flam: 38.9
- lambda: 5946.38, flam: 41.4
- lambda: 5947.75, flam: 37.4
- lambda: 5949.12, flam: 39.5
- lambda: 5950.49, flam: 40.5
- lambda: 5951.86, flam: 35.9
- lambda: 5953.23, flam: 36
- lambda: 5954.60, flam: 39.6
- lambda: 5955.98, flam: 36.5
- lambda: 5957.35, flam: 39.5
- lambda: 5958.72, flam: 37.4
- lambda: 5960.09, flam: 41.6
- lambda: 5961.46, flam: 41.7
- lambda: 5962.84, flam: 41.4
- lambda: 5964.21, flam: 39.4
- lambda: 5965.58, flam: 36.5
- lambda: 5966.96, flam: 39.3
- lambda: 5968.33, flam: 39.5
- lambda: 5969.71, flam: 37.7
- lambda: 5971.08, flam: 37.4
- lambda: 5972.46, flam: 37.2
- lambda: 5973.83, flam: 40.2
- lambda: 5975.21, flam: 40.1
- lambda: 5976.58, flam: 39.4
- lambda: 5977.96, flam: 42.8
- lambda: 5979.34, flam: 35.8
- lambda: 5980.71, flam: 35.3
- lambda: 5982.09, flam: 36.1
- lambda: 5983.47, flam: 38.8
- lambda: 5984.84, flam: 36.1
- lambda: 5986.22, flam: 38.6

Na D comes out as 3.5 angstroms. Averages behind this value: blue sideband 37.9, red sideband 39.6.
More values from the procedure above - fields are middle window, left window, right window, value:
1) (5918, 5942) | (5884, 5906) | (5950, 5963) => -2.06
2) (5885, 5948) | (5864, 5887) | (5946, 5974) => 1.94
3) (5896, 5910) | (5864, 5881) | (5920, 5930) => 1.31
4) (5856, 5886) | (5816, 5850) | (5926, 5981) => 1.46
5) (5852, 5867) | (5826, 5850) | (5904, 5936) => 0.62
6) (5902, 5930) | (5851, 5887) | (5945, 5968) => 0.05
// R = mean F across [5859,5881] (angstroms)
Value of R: 37.8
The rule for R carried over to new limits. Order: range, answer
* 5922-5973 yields 39.1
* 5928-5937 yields 39.2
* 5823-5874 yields 38.8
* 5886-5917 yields 34.6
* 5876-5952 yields 37.1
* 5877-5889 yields 36.3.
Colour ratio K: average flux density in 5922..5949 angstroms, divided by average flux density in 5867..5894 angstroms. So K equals 1.11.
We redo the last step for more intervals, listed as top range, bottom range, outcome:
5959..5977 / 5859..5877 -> 1.04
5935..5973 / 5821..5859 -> 1.00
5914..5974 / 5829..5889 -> 1.02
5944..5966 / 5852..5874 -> 1.03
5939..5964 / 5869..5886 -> 1.07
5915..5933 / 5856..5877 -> 1.03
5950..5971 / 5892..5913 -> 1.11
